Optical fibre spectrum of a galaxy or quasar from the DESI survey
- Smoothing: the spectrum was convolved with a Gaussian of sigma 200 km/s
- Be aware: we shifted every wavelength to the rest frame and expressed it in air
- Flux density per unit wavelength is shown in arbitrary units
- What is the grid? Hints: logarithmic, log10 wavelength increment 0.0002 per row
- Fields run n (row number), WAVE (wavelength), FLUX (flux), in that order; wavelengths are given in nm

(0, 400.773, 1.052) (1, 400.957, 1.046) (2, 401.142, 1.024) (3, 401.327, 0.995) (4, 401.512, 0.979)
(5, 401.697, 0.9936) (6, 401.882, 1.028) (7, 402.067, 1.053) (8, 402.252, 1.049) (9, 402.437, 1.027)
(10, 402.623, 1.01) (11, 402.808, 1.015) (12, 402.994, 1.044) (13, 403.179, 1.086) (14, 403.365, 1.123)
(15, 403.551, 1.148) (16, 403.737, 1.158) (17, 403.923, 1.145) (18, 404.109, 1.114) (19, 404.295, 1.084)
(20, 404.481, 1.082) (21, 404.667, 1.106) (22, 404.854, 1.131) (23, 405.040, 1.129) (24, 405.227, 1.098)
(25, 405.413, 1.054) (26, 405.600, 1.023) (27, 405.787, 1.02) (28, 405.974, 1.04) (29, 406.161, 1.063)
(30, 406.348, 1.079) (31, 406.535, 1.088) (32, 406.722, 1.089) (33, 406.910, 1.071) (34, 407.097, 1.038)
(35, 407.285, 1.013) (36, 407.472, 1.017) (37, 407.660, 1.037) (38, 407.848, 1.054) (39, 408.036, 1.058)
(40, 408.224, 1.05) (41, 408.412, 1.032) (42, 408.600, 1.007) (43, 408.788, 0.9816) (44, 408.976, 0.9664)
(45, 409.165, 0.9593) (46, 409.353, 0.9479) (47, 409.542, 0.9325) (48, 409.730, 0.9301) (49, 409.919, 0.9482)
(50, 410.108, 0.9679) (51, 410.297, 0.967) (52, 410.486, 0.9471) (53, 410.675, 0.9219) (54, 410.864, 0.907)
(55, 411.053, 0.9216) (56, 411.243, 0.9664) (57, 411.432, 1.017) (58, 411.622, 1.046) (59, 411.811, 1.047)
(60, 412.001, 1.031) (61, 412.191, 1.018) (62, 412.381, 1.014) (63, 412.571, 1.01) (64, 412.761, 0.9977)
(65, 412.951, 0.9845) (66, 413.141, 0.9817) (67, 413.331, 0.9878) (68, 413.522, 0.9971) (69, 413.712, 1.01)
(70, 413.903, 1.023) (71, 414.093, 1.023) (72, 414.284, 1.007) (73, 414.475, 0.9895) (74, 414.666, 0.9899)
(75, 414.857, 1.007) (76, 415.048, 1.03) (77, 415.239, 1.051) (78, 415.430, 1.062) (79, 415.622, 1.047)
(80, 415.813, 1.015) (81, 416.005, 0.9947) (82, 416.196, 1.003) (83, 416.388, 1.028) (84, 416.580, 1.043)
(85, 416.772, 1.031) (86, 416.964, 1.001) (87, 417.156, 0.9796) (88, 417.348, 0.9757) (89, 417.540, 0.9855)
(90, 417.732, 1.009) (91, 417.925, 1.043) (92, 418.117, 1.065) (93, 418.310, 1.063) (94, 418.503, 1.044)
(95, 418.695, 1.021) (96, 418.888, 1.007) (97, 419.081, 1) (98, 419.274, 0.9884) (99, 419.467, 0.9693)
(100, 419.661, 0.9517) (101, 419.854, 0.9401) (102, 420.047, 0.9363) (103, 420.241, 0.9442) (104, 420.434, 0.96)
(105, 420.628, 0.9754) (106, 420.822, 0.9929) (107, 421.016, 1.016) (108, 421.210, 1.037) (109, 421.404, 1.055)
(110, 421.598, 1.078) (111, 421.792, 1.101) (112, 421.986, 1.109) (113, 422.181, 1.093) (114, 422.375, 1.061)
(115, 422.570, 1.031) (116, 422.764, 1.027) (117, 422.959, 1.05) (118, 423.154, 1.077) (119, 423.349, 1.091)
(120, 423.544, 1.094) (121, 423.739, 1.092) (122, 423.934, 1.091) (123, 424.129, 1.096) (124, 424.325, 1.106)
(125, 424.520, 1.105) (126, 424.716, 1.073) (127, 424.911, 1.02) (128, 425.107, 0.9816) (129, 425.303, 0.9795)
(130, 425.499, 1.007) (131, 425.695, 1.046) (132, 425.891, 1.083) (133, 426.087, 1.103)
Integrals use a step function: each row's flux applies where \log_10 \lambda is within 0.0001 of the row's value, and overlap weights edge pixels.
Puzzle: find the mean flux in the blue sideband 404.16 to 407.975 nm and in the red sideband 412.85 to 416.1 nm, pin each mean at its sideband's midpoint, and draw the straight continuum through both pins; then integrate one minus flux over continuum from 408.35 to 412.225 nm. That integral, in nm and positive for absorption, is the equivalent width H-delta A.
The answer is 0.24 nm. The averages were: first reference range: 1.07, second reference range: 1.01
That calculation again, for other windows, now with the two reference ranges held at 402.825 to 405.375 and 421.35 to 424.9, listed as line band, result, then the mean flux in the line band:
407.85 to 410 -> 0.22 nm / 0.986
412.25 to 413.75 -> 0.13 nm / 0.998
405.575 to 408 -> 0.12 nm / 1.05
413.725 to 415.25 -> 0.11 nm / 1.01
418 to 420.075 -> 0.16 nm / 1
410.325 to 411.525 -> 0.16 nm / 0.948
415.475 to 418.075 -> 0.18 nm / 1.01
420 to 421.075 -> 0.11 nm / 0.97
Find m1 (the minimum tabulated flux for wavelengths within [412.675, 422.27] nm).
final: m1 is 0.9363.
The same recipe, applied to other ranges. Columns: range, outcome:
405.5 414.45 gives 0.907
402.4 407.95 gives 1.01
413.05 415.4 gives 0.9817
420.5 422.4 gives 0.9754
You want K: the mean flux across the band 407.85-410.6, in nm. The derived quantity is 0.98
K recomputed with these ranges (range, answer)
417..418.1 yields 1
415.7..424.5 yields 1.03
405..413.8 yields 1.01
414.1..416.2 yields 1.02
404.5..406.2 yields 1.07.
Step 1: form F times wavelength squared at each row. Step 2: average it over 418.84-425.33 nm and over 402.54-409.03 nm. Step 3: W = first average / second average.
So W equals 1.05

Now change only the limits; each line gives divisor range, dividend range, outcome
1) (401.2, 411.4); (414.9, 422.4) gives 1.05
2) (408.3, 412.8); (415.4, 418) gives 1.07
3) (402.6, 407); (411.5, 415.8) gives 0.98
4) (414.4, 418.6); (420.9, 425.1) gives 1.08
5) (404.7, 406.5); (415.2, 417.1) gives 1.01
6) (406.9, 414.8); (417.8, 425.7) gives 1.10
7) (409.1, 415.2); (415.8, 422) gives 1.06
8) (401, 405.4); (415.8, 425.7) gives 1.05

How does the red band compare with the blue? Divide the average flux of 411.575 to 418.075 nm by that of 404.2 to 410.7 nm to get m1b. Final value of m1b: 1.0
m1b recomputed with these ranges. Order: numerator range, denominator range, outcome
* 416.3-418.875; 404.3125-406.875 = 0.95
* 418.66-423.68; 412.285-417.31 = 1.01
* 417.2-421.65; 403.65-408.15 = 0.93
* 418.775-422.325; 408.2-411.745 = 1.04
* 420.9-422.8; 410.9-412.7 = 1.06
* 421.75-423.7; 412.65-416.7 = 1.06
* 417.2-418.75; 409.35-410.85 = 1.09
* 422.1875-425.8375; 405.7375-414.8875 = 1.05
